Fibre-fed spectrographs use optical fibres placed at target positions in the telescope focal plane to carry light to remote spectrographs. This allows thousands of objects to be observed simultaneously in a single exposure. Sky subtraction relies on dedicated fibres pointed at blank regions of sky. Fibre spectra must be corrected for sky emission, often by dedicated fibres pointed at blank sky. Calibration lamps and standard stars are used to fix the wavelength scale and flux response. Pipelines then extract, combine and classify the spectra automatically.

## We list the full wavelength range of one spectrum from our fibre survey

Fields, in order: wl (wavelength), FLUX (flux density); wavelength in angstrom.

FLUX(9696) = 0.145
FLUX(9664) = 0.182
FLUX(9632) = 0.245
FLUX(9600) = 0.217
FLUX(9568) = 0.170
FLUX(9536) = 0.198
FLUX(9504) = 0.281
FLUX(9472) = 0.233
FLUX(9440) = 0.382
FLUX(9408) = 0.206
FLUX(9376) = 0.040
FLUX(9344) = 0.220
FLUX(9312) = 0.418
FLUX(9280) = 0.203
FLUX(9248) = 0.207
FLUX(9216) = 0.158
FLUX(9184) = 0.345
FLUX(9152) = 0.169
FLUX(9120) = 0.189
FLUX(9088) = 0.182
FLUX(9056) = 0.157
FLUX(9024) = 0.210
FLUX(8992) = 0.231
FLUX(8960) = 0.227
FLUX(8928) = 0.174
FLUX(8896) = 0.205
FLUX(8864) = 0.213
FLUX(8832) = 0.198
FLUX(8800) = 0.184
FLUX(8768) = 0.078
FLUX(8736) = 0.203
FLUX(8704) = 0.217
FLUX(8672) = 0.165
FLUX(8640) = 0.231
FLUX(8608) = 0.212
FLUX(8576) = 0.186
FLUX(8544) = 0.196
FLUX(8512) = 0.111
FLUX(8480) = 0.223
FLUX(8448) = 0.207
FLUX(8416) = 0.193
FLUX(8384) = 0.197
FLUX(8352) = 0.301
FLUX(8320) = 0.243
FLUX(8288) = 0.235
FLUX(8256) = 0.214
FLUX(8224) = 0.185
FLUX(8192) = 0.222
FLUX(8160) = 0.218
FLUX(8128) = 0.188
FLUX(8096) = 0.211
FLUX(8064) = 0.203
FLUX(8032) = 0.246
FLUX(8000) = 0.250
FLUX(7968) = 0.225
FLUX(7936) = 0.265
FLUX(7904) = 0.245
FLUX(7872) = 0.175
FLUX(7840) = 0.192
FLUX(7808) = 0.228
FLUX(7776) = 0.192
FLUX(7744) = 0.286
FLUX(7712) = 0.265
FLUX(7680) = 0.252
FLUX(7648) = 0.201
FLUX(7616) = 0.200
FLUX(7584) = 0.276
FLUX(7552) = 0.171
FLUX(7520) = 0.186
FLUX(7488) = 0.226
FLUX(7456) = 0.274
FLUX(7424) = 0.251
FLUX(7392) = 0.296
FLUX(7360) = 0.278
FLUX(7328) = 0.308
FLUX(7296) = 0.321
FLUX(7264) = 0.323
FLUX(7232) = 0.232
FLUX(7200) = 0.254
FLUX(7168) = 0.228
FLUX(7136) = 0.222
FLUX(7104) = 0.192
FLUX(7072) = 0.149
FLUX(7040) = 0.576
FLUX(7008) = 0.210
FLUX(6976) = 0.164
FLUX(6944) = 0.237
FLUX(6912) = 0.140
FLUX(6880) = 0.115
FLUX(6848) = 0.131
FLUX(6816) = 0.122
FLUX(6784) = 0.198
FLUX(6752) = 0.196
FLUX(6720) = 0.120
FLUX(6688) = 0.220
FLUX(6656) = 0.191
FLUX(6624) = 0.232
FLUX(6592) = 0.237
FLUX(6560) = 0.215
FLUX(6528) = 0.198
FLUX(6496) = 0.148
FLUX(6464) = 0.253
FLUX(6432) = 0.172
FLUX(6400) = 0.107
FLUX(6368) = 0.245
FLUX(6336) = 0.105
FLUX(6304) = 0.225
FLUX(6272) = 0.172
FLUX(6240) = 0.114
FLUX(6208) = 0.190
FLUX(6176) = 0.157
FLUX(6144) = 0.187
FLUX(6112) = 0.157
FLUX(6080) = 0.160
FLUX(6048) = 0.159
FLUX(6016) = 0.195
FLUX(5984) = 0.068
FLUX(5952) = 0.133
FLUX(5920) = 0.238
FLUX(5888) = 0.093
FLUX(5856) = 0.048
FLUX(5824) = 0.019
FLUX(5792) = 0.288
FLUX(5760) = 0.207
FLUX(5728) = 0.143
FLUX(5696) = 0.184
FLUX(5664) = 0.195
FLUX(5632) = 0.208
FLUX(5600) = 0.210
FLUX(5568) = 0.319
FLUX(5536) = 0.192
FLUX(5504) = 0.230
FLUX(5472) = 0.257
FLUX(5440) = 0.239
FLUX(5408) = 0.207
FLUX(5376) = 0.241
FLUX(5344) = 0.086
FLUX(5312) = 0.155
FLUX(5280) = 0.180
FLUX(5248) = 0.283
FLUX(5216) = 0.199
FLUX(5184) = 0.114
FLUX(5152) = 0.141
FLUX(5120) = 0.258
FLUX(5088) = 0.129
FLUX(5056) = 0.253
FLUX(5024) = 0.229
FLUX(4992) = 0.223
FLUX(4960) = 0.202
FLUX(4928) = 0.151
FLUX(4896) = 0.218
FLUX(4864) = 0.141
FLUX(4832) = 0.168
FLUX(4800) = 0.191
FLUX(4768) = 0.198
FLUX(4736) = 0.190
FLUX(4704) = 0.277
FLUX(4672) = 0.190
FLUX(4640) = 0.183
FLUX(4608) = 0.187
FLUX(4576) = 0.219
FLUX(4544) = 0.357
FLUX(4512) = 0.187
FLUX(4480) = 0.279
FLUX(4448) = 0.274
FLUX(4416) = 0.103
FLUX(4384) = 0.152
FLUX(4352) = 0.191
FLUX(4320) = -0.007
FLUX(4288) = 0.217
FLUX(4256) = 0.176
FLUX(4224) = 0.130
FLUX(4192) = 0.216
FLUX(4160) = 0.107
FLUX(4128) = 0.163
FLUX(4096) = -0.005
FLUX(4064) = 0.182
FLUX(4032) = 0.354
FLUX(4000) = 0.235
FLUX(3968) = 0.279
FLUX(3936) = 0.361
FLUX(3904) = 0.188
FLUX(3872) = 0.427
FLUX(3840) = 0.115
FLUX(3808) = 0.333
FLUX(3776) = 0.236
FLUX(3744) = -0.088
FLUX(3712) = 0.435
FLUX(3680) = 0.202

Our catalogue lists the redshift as 0.89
